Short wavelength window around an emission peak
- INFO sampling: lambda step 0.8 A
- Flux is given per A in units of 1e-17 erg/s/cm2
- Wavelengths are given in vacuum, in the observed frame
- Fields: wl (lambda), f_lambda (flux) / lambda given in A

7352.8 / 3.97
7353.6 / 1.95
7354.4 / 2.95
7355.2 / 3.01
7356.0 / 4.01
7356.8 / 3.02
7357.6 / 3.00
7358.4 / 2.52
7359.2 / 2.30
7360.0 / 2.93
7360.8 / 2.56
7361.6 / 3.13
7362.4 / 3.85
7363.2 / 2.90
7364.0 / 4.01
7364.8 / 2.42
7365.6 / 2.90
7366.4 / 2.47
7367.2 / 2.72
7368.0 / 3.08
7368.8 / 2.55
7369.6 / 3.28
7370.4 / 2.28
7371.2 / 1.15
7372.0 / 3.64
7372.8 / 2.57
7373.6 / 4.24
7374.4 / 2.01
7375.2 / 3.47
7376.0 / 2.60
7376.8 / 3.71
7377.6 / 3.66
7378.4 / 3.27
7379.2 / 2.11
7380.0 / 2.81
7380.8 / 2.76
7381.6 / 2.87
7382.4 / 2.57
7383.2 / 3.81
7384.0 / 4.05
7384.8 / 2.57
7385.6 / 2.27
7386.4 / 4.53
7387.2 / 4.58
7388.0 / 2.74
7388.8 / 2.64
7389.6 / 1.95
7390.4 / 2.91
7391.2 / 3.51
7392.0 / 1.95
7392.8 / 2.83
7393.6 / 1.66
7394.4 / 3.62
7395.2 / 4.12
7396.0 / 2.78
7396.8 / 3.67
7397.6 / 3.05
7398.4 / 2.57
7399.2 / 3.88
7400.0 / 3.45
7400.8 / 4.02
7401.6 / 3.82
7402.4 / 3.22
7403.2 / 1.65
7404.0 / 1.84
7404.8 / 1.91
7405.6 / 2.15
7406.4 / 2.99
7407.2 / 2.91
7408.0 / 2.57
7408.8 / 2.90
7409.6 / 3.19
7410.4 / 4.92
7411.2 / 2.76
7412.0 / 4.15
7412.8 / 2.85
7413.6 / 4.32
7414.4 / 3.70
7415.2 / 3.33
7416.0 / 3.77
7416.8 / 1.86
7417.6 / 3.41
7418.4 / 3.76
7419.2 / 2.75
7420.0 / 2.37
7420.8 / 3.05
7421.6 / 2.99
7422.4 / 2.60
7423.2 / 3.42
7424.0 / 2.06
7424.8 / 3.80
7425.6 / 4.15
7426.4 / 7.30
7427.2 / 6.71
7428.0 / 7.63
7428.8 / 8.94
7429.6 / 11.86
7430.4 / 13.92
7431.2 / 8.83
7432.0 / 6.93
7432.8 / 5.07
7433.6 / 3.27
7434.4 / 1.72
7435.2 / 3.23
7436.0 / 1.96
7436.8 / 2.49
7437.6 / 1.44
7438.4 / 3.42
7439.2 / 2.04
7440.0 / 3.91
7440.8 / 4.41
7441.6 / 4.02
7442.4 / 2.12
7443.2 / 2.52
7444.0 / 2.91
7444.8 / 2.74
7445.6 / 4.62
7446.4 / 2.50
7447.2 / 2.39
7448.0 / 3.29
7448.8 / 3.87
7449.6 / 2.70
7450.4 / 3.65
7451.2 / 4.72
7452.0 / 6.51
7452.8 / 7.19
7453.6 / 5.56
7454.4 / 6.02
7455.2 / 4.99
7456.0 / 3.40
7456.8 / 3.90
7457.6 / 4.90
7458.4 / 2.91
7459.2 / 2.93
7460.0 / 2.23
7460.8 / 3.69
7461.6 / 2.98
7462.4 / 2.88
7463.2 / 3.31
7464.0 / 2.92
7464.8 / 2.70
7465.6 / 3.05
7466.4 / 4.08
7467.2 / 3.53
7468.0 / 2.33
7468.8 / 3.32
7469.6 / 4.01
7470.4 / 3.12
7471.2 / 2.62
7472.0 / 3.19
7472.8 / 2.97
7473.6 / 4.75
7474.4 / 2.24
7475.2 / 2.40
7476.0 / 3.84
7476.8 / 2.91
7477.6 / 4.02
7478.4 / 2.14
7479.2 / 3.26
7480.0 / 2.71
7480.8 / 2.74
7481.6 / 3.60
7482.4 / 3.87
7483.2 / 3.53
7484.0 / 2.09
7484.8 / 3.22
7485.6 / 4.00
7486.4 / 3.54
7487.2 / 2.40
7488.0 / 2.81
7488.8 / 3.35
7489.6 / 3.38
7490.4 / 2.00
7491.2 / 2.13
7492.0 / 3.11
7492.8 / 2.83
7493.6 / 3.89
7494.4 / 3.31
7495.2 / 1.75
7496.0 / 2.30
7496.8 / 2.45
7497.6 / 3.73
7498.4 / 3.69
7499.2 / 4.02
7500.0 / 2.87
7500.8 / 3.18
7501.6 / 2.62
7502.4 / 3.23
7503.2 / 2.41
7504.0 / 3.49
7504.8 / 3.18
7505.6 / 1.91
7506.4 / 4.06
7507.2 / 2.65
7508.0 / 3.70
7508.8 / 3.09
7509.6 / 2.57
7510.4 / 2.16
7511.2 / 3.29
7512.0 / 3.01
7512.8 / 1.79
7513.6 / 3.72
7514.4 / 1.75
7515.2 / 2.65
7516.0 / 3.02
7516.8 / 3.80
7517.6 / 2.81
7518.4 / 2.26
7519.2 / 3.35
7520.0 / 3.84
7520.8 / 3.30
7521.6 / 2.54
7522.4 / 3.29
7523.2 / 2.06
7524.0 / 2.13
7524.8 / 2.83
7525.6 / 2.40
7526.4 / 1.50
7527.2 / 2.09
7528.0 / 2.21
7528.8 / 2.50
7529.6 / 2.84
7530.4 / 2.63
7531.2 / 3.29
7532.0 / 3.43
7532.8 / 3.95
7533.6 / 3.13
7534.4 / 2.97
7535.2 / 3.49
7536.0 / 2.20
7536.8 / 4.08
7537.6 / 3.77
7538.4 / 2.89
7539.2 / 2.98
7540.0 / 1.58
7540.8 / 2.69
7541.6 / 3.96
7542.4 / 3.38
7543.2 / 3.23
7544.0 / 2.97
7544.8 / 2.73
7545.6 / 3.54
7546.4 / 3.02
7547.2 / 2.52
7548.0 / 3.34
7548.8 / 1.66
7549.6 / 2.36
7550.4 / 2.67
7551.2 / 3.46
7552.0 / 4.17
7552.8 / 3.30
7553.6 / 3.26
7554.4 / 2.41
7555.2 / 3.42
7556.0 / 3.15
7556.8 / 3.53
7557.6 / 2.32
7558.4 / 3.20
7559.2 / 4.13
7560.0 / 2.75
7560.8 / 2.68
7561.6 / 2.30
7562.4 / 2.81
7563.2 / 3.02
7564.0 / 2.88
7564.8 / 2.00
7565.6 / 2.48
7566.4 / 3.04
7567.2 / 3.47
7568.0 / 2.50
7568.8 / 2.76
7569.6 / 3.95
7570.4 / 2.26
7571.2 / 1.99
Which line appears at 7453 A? [N II] 6583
